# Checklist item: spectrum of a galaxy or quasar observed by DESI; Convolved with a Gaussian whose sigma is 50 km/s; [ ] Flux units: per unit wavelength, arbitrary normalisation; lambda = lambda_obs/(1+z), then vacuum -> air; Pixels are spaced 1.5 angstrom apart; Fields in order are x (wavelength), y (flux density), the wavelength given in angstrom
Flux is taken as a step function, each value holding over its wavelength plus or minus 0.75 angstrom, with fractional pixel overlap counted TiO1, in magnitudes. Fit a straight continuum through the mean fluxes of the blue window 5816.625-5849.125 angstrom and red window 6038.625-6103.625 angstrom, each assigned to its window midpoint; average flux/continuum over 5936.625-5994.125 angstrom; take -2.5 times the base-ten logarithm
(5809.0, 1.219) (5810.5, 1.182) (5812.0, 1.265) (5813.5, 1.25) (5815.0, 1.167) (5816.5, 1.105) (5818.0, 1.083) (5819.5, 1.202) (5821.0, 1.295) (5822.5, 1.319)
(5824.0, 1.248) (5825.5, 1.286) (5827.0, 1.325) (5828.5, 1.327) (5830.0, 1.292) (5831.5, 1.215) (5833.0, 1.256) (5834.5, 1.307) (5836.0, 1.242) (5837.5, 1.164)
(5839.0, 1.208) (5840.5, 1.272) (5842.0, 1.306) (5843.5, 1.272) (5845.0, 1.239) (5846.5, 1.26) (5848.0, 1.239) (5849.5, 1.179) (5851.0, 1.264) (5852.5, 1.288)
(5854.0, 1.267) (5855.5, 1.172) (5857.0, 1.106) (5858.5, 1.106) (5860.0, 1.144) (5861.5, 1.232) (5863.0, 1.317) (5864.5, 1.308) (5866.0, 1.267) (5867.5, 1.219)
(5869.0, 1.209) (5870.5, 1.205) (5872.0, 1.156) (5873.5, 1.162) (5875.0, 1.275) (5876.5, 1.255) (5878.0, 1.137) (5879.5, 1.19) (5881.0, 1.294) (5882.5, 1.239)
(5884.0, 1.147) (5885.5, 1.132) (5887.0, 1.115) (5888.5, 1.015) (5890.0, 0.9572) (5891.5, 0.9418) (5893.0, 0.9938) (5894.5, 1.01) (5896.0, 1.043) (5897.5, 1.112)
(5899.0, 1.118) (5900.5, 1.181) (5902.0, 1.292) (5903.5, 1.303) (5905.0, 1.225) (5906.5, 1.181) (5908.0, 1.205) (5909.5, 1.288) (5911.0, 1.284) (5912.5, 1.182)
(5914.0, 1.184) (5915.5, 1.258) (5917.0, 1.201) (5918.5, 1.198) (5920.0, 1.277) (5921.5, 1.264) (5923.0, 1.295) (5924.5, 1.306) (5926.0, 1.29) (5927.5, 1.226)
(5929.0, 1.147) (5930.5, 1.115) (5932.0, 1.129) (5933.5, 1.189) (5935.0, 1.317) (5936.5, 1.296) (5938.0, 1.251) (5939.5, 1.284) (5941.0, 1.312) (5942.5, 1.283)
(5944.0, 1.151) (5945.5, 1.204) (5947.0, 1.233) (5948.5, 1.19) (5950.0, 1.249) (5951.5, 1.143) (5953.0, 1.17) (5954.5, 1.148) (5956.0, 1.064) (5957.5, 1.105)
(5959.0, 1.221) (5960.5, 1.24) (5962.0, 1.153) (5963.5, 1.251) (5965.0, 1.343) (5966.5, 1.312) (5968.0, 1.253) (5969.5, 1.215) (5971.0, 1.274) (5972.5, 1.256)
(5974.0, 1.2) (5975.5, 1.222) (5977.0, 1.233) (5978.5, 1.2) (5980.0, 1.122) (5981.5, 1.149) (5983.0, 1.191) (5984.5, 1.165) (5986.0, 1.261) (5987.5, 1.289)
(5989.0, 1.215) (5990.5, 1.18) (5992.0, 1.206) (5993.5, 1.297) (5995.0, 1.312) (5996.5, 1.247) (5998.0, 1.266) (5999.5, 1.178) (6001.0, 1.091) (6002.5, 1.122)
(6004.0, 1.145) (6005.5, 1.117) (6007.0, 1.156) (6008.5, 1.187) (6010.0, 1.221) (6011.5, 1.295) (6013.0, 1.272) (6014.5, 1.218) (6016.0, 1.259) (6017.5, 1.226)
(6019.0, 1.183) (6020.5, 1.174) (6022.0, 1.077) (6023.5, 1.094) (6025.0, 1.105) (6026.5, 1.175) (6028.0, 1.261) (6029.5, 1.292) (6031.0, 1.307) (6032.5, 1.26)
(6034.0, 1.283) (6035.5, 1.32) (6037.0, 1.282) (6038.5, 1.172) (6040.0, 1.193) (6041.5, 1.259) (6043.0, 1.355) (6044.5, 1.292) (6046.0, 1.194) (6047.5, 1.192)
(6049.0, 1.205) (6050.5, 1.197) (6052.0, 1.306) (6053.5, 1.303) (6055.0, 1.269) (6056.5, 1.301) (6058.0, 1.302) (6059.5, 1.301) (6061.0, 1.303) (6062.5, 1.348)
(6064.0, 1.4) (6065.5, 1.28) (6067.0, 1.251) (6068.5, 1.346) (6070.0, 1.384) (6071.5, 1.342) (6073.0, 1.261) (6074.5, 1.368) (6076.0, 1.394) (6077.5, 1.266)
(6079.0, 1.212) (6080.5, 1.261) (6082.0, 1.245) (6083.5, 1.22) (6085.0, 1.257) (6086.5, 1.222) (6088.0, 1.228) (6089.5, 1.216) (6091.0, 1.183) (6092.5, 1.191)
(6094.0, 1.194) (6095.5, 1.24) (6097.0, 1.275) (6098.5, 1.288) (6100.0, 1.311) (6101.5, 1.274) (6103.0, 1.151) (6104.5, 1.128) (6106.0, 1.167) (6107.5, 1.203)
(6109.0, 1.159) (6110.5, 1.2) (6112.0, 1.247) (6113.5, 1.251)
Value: 0.04 mag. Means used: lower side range 1.25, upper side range 1.27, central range 1.22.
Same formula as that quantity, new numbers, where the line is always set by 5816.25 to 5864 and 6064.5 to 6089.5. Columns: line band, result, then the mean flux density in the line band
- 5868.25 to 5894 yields 0.09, 1.14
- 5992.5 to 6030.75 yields 0.06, 1.2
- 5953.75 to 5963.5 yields 0.09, 1.16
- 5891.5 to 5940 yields 0.04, 1.2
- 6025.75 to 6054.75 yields 0.02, 1.26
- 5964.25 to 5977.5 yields 0.00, 1.26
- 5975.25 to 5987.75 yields 0.06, 1.2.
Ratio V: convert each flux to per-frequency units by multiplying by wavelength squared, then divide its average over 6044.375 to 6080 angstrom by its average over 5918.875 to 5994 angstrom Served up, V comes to 1.10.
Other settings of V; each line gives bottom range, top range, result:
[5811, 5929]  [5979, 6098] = 1.09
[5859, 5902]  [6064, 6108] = 1.16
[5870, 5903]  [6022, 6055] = 1.15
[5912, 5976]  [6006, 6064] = 1.05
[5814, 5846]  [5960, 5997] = 1.04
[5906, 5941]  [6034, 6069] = 1.08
